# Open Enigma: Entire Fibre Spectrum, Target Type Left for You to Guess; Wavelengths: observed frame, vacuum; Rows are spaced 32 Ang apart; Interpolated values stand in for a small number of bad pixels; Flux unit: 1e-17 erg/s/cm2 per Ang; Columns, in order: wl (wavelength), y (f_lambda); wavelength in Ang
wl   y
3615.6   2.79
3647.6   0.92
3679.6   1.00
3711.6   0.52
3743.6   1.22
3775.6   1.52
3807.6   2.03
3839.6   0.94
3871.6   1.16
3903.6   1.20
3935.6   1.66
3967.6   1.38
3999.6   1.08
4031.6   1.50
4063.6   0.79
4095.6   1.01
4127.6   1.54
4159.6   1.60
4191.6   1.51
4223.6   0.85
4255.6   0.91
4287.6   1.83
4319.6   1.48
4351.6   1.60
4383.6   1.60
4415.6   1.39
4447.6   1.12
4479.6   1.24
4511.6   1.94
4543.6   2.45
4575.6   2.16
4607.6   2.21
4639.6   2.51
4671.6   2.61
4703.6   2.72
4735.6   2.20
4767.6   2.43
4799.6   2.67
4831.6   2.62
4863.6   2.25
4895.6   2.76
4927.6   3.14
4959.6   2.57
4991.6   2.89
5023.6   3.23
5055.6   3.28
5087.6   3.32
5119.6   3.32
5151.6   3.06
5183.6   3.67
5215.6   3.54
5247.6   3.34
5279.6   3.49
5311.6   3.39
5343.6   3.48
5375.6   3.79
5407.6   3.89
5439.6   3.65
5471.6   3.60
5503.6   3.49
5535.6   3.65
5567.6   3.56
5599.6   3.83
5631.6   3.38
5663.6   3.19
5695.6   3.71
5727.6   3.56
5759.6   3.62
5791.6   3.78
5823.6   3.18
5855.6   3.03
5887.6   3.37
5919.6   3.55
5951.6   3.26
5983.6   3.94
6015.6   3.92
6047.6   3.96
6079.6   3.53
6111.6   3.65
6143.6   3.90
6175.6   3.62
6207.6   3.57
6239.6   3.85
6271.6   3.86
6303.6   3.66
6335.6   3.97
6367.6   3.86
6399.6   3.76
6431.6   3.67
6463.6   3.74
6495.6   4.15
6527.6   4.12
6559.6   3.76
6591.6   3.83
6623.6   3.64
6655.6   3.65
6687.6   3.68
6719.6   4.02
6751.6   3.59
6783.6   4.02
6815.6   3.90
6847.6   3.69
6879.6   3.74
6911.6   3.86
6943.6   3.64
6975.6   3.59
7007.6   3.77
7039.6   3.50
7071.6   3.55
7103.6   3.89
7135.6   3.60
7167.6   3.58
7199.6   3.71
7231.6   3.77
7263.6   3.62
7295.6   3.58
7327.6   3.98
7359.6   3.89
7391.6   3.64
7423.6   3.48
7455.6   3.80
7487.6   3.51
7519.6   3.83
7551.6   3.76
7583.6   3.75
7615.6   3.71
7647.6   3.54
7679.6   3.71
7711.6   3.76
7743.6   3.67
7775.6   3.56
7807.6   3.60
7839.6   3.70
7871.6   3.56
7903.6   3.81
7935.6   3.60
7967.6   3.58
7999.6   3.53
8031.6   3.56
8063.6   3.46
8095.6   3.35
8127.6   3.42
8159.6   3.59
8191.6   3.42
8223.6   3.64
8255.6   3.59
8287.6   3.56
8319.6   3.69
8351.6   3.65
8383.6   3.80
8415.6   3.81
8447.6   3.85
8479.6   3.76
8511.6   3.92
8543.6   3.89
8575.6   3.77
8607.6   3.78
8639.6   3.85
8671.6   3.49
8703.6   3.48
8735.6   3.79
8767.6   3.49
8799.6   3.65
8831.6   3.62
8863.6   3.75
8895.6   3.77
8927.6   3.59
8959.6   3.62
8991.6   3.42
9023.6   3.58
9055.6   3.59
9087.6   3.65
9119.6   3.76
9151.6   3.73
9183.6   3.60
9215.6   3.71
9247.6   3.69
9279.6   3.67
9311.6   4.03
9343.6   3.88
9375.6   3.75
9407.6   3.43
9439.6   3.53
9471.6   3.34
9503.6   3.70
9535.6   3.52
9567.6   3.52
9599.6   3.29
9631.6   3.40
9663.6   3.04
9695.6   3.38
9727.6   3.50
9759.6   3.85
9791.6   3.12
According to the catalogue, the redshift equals 0.131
